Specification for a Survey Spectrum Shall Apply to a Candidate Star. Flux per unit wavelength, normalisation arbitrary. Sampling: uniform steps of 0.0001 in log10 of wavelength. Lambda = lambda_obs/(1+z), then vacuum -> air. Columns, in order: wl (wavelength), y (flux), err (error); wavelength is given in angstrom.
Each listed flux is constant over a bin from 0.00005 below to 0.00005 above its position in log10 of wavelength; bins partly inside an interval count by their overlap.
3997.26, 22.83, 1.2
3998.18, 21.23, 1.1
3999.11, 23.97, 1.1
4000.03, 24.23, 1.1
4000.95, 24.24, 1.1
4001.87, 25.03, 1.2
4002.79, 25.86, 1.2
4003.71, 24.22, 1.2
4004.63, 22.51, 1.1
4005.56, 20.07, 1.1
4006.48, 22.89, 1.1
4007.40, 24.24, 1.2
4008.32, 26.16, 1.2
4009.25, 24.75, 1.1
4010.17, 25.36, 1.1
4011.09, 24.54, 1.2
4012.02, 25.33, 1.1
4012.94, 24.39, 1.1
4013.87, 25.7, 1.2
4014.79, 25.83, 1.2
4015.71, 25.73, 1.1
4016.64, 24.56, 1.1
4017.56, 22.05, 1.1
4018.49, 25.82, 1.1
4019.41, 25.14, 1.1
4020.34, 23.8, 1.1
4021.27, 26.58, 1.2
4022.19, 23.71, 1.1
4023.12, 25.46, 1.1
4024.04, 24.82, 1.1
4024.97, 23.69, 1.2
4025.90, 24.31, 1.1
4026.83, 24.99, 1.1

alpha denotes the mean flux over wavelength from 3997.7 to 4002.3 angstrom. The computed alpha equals 23.7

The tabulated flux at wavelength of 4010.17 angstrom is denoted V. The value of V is 25.36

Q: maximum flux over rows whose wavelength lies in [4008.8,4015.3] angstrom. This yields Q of 25.83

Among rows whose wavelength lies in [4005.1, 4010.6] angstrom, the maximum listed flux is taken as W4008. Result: 26.16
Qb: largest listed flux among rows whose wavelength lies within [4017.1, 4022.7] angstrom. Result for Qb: 26.58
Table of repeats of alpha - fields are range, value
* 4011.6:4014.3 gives 25.1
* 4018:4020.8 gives 24.9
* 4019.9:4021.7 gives 25.1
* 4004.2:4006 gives 21.2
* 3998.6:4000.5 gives 23.9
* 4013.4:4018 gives 24.8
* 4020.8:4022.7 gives 25.1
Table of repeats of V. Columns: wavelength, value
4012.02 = 25.33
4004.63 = 22.51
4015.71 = 25.73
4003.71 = 24.22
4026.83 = 24.99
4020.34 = 23.8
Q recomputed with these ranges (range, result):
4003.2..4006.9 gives 24.22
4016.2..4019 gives 25.82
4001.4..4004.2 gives 25.86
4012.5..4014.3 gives 25.7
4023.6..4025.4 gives 24.82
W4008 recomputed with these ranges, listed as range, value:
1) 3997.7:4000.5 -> 24.23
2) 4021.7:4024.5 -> 25.46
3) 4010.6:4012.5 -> 25.33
